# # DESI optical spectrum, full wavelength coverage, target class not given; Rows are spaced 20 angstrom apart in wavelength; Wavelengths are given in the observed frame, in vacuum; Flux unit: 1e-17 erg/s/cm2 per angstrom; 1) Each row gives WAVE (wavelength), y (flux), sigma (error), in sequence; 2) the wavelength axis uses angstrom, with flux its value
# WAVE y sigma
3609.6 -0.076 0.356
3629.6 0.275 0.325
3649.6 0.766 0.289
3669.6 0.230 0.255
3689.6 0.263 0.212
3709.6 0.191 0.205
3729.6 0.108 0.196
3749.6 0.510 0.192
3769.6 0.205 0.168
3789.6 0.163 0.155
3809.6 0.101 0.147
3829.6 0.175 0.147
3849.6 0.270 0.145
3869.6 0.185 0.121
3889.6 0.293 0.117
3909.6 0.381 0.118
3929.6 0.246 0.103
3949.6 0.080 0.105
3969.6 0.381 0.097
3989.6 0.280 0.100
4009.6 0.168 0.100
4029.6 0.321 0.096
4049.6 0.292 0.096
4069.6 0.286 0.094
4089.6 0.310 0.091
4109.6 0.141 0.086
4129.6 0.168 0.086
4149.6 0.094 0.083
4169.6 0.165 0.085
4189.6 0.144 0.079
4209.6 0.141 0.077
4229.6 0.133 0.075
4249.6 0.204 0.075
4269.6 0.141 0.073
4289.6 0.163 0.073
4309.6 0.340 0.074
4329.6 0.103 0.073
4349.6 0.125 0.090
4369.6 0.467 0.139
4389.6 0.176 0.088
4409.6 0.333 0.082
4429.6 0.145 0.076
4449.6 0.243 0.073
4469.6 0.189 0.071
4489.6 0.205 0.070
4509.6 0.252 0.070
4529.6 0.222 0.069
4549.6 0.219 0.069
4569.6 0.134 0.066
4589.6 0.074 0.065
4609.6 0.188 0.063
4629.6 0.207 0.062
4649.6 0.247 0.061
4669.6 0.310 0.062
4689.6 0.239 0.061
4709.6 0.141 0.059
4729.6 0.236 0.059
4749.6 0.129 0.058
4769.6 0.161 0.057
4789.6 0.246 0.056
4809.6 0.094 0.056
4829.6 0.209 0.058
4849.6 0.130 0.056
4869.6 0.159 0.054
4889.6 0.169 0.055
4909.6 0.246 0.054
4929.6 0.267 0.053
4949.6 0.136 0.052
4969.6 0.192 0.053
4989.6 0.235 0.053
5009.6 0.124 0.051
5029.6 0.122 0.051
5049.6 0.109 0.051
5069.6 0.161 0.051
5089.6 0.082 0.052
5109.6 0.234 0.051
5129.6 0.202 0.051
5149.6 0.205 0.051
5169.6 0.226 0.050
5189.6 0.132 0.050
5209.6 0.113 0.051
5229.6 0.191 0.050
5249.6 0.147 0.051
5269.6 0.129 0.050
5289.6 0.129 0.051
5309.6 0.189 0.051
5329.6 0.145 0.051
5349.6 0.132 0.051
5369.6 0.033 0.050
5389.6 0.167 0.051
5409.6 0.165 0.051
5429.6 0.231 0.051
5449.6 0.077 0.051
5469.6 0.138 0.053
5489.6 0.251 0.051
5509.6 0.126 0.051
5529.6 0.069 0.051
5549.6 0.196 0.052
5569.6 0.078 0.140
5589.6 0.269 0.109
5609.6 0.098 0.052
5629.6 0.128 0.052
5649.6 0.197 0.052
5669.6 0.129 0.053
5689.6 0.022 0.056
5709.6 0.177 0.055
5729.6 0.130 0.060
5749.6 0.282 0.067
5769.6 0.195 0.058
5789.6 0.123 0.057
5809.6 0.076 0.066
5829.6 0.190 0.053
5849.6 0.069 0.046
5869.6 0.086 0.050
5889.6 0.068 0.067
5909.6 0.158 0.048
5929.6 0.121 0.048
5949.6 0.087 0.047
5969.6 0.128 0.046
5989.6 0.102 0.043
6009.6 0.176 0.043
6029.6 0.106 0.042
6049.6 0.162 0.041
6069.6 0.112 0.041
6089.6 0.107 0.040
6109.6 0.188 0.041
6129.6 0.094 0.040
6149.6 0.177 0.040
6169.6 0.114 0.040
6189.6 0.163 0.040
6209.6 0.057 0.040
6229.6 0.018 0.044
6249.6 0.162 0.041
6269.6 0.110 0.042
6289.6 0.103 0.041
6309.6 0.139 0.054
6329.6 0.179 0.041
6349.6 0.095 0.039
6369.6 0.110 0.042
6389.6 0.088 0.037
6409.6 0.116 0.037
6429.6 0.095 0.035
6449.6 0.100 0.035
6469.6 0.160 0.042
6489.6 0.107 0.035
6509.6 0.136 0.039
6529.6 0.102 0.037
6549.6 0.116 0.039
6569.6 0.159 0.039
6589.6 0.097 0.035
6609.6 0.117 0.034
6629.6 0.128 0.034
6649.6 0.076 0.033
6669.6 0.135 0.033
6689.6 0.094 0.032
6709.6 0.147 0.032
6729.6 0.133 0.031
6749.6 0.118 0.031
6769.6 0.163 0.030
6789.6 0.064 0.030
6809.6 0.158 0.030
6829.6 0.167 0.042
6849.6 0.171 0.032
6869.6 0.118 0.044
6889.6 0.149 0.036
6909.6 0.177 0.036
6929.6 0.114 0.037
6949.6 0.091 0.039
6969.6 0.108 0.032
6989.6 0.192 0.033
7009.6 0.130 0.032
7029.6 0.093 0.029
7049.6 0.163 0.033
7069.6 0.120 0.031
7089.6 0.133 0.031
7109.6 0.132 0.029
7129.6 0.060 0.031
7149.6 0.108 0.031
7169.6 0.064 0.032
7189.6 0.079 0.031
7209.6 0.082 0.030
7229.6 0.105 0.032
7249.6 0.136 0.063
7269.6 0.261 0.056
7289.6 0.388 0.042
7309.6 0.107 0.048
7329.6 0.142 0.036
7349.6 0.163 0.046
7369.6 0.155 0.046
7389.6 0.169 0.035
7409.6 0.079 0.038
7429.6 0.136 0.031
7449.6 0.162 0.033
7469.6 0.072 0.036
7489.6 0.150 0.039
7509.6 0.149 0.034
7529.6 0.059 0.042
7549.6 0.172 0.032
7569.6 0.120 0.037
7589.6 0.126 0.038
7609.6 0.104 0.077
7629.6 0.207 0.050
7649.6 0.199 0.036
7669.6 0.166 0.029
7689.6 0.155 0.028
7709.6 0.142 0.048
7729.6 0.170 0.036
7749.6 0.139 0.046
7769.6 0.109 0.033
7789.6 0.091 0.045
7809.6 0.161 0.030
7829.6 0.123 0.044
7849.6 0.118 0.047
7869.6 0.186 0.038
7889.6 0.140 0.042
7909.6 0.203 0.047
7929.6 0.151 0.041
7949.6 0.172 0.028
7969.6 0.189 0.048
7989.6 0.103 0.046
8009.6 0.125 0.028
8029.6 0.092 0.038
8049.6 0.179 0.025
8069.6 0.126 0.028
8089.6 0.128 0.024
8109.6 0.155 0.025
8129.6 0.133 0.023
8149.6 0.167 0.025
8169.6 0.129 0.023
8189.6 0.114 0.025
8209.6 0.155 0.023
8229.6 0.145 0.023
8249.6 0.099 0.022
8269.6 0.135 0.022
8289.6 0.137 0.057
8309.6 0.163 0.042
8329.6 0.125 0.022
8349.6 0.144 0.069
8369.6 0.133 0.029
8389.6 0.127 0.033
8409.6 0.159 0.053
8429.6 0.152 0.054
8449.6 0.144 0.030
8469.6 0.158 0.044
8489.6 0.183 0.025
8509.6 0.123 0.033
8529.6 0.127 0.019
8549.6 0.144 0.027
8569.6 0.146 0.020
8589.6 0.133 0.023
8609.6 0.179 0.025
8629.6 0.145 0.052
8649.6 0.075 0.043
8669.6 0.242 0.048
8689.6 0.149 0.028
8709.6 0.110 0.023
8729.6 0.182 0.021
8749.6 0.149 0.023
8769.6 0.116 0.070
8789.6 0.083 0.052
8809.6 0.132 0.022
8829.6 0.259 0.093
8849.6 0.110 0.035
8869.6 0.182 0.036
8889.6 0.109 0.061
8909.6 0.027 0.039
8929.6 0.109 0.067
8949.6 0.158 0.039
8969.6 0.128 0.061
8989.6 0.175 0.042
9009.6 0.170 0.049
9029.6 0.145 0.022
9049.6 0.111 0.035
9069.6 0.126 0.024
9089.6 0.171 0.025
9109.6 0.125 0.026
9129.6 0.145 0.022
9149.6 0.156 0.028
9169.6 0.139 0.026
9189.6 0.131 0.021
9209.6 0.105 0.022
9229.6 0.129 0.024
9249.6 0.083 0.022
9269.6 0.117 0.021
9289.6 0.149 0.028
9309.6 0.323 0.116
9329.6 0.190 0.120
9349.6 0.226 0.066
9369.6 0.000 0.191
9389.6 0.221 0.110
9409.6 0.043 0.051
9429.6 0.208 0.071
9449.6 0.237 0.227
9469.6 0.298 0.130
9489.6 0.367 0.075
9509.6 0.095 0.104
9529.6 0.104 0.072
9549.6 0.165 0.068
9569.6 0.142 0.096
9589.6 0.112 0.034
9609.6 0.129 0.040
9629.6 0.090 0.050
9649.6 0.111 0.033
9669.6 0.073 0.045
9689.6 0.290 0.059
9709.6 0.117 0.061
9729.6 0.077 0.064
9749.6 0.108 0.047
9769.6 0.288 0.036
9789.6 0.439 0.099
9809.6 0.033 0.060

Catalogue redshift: 0.953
